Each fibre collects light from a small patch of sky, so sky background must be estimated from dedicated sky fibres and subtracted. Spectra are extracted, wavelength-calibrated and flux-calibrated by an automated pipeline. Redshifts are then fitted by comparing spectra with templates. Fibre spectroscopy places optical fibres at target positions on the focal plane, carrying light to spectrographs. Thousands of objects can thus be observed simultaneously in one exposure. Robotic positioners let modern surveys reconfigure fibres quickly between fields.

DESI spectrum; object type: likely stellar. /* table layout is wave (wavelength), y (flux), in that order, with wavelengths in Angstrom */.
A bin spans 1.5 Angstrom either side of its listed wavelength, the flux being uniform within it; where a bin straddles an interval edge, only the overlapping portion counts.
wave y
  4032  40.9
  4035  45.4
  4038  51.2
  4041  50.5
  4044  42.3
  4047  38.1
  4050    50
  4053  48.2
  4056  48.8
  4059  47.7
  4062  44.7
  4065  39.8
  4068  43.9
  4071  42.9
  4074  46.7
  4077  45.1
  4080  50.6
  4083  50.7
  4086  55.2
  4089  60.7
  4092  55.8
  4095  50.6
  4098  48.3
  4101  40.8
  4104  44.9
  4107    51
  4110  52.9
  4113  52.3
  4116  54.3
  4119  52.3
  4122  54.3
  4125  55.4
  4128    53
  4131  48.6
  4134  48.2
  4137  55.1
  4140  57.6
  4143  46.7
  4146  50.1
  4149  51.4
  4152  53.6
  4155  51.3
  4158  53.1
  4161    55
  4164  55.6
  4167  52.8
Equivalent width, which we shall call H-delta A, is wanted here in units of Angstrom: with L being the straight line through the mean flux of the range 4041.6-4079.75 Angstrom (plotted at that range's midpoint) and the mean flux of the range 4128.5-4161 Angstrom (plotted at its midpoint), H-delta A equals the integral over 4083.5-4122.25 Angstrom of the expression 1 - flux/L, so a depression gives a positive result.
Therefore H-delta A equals -2.6 Angstrom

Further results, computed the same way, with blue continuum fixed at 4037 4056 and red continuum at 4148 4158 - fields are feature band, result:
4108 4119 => -0.6 Angstrom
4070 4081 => 0.5 Angstrom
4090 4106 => 0.3 Angstrom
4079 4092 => -1.5 Angstrom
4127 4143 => -0.2 Angstrom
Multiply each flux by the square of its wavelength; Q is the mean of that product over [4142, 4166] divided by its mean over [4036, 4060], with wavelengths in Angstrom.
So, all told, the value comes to 1.17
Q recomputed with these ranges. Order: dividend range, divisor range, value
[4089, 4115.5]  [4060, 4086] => 1.11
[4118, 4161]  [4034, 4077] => 1.19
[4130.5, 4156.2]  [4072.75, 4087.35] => 1.07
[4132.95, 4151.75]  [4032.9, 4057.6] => 1.16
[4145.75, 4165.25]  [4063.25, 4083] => 1.22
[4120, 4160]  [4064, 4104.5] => 1.11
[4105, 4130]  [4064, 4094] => 1.09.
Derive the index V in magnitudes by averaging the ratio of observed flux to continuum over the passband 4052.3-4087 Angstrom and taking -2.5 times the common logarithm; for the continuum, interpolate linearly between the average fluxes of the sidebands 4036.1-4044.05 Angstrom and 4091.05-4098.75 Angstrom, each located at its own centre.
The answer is 0.08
